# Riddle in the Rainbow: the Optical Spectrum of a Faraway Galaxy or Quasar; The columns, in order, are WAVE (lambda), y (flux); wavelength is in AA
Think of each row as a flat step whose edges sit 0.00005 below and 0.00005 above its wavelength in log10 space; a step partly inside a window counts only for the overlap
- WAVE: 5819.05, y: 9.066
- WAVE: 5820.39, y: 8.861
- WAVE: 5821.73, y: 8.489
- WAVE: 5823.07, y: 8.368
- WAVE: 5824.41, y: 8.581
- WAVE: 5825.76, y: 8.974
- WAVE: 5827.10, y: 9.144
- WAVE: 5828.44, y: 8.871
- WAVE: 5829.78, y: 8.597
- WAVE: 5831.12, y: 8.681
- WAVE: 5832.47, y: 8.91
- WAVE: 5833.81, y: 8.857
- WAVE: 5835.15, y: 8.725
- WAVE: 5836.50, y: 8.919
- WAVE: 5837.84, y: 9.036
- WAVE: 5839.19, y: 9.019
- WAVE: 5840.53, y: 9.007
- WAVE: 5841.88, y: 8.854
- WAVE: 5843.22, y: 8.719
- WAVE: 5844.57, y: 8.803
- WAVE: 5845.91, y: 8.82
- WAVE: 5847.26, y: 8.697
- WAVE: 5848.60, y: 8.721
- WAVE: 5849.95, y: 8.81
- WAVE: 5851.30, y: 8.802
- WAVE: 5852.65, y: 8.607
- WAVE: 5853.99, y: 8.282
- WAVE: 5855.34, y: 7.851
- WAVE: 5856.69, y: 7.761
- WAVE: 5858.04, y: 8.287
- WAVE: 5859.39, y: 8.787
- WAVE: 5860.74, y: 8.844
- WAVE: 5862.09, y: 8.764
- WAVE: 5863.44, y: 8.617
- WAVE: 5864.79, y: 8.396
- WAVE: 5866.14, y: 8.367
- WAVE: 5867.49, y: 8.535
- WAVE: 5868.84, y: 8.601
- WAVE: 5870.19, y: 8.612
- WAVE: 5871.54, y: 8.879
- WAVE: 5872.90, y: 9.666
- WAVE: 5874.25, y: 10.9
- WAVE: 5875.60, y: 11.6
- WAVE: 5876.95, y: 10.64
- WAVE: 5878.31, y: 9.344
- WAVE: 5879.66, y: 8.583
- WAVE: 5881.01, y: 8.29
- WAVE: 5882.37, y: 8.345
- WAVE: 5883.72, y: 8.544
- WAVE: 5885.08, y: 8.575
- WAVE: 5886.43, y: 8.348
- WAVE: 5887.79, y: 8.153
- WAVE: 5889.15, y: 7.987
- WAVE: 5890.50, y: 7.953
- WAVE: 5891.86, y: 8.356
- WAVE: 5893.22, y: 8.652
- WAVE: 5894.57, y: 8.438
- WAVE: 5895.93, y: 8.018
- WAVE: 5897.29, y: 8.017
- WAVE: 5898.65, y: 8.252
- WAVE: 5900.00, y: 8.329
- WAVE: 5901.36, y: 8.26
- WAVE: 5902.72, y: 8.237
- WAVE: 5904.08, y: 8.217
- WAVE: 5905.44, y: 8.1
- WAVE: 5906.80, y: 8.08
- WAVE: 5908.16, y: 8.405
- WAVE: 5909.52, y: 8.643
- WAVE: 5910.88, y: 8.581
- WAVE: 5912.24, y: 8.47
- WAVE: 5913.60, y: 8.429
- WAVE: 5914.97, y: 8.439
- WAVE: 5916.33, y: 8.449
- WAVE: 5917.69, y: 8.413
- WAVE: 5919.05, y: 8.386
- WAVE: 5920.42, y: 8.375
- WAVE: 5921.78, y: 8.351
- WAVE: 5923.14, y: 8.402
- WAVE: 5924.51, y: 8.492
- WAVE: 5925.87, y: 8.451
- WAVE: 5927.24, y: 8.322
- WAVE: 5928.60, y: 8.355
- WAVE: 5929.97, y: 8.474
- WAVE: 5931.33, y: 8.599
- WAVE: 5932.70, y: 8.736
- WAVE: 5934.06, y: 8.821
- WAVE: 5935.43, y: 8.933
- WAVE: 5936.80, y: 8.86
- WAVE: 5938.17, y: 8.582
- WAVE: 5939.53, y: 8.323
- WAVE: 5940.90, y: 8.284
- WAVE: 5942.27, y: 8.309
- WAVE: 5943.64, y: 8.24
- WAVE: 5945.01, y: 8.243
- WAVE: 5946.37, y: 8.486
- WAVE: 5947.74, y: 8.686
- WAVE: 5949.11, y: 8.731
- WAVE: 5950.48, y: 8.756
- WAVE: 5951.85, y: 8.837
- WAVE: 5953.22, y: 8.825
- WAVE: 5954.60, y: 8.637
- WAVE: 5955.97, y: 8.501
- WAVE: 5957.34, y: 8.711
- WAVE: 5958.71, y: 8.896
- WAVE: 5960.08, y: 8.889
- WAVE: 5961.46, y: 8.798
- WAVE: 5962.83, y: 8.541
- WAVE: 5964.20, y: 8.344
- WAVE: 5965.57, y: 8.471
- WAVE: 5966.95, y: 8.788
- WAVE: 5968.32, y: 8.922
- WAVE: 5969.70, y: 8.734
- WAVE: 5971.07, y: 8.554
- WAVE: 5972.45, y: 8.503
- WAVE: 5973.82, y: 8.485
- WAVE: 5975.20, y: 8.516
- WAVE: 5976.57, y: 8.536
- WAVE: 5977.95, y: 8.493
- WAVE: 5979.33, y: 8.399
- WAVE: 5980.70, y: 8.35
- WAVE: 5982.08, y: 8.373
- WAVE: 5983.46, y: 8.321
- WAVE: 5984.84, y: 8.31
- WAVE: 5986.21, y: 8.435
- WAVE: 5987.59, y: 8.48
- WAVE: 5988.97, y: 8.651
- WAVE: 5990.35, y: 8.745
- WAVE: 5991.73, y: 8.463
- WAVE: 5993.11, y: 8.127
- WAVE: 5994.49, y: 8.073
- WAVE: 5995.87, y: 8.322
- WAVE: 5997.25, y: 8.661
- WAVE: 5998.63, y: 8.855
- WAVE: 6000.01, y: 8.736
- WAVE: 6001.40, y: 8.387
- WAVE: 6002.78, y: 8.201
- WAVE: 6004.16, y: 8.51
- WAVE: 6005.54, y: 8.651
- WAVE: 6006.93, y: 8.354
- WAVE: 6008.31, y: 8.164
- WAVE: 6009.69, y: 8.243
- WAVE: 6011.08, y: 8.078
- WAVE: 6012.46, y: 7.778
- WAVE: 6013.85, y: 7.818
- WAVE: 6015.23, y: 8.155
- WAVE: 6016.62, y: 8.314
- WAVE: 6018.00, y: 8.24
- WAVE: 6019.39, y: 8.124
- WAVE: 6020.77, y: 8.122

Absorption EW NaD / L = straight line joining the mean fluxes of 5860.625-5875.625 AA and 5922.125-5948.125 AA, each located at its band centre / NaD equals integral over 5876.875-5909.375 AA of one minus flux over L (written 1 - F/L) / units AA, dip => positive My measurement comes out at 1.7 AA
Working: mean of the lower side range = 9.06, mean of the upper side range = 8.5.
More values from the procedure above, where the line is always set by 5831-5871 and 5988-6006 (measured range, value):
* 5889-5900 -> 0.5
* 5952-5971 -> -0.4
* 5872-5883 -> -1.3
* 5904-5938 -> 0.4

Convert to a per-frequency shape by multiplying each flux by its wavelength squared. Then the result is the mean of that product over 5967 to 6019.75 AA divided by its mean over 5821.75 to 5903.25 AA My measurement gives 1.01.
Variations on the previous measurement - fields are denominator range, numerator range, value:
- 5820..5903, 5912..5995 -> 1.01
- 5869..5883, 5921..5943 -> 0.92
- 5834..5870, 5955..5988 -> 1.03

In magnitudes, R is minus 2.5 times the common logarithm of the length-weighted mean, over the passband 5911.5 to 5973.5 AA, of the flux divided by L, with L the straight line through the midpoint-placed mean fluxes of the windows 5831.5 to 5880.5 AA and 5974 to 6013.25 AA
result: 0.00 mag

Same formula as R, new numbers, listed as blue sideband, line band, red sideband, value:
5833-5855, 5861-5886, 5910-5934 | -0.05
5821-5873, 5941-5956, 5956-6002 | 0.00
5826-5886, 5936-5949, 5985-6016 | 0.01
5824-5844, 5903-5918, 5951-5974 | 0.05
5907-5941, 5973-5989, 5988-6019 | -0.01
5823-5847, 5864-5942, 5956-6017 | 0.01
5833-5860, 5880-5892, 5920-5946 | 0.04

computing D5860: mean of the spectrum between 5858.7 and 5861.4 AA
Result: 8.81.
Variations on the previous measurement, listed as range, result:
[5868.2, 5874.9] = 9.33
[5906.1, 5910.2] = 8.38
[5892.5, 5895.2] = 8.56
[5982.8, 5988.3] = 8.39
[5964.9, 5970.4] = 8.72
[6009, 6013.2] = 8.02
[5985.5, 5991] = 8.58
